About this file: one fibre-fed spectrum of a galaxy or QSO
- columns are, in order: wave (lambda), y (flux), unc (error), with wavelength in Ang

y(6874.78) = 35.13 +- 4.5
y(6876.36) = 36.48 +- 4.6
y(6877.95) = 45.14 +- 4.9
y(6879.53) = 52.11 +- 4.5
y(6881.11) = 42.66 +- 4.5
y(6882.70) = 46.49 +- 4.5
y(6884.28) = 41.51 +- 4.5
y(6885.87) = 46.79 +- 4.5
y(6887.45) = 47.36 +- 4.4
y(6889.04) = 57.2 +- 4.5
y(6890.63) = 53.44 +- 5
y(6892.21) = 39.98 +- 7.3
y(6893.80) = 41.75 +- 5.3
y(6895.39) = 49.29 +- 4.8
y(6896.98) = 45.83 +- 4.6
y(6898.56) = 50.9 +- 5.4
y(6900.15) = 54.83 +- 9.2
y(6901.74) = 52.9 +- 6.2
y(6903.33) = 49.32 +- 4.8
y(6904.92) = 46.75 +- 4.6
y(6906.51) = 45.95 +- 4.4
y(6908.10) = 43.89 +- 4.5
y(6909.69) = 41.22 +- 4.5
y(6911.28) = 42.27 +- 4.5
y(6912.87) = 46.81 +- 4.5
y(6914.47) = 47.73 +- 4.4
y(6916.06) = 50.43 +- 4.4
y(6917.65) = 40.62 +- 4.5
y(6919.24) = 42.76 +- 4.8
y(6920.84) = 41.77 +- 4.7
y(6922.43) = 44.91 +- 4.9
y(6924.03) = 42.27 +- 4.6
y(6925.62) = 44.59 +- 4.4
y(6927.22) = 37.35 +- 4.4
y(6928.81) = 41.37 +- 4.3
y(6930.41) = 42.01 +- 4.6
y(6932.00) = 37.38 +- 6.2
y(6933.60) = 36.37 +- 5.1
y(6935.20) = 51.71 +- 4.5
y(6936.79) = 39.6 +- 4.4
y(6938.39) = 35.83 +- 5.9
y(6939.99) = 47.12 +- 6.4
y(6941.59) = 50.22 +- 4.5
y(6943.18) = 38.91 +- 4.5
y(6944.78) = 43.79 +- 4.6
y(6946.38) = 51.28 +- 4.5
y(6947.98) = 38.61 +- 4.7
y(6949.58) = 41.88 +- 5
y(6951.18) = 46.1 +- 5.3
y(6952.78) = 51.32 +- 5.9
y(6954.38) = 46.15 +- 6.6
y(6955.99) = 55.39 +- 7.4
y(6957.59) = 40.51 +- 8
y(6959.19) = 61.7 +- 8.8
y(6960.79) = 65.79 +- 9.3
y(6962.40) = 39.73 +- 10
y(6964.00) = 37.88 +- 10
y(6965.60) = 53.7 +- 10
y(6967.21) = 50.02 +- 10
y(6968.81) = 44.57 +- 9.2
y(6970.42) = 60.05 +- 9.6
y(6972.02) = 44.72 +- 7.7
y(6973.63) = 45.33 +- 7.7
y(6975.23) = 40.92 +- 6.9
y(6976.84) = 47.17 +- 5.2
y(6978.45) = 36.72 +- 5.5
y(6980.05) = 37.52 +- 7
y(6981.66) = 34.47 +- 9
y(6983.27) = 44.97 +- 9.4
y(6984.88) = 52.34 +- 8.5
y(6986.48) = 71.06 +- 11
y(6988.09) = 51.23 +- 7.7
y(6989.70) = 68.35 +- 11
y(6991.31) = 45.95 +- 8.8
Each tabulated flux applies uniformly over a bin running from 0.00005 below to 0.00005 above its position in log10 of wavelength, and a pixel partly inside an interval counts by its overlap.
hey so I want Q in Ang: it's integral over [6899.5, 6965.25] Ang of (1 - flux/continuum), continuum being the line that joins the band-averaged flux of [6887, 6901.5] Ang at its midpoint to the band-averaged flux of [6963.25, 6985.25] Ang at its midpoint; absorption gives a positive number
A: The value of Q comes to 2.4 Ang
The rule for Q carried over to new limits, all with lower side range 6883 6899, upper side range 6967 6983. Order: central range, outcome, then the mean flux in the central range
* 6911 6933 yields 1.49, 43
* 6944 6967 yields -1.78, 48.2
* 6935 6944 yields 0.40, 43.4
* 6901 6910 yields -0.03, 46.9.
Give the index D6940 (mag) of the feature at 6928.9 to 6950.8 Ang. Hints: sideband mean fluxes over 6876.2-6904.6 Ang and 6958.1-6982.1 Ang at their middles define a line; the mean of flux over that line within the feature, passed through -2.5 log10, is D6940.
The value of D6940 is 0.11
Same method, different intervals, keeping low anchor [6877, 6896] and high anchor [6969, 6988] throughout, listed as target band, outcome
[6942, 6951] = 0.08 mag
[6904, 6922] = 0.05 mag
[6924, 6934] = 0.17 mag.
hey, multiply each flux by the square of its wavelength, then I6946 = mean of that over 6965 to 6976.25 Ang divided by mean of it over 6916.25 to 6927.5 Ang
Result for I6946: 1.1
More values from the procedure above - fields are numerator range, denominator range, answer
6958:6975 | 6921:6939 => 1.22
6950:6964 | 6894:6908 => 1.04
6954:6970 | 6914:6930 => 1.17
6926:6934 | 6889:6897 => 0.84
